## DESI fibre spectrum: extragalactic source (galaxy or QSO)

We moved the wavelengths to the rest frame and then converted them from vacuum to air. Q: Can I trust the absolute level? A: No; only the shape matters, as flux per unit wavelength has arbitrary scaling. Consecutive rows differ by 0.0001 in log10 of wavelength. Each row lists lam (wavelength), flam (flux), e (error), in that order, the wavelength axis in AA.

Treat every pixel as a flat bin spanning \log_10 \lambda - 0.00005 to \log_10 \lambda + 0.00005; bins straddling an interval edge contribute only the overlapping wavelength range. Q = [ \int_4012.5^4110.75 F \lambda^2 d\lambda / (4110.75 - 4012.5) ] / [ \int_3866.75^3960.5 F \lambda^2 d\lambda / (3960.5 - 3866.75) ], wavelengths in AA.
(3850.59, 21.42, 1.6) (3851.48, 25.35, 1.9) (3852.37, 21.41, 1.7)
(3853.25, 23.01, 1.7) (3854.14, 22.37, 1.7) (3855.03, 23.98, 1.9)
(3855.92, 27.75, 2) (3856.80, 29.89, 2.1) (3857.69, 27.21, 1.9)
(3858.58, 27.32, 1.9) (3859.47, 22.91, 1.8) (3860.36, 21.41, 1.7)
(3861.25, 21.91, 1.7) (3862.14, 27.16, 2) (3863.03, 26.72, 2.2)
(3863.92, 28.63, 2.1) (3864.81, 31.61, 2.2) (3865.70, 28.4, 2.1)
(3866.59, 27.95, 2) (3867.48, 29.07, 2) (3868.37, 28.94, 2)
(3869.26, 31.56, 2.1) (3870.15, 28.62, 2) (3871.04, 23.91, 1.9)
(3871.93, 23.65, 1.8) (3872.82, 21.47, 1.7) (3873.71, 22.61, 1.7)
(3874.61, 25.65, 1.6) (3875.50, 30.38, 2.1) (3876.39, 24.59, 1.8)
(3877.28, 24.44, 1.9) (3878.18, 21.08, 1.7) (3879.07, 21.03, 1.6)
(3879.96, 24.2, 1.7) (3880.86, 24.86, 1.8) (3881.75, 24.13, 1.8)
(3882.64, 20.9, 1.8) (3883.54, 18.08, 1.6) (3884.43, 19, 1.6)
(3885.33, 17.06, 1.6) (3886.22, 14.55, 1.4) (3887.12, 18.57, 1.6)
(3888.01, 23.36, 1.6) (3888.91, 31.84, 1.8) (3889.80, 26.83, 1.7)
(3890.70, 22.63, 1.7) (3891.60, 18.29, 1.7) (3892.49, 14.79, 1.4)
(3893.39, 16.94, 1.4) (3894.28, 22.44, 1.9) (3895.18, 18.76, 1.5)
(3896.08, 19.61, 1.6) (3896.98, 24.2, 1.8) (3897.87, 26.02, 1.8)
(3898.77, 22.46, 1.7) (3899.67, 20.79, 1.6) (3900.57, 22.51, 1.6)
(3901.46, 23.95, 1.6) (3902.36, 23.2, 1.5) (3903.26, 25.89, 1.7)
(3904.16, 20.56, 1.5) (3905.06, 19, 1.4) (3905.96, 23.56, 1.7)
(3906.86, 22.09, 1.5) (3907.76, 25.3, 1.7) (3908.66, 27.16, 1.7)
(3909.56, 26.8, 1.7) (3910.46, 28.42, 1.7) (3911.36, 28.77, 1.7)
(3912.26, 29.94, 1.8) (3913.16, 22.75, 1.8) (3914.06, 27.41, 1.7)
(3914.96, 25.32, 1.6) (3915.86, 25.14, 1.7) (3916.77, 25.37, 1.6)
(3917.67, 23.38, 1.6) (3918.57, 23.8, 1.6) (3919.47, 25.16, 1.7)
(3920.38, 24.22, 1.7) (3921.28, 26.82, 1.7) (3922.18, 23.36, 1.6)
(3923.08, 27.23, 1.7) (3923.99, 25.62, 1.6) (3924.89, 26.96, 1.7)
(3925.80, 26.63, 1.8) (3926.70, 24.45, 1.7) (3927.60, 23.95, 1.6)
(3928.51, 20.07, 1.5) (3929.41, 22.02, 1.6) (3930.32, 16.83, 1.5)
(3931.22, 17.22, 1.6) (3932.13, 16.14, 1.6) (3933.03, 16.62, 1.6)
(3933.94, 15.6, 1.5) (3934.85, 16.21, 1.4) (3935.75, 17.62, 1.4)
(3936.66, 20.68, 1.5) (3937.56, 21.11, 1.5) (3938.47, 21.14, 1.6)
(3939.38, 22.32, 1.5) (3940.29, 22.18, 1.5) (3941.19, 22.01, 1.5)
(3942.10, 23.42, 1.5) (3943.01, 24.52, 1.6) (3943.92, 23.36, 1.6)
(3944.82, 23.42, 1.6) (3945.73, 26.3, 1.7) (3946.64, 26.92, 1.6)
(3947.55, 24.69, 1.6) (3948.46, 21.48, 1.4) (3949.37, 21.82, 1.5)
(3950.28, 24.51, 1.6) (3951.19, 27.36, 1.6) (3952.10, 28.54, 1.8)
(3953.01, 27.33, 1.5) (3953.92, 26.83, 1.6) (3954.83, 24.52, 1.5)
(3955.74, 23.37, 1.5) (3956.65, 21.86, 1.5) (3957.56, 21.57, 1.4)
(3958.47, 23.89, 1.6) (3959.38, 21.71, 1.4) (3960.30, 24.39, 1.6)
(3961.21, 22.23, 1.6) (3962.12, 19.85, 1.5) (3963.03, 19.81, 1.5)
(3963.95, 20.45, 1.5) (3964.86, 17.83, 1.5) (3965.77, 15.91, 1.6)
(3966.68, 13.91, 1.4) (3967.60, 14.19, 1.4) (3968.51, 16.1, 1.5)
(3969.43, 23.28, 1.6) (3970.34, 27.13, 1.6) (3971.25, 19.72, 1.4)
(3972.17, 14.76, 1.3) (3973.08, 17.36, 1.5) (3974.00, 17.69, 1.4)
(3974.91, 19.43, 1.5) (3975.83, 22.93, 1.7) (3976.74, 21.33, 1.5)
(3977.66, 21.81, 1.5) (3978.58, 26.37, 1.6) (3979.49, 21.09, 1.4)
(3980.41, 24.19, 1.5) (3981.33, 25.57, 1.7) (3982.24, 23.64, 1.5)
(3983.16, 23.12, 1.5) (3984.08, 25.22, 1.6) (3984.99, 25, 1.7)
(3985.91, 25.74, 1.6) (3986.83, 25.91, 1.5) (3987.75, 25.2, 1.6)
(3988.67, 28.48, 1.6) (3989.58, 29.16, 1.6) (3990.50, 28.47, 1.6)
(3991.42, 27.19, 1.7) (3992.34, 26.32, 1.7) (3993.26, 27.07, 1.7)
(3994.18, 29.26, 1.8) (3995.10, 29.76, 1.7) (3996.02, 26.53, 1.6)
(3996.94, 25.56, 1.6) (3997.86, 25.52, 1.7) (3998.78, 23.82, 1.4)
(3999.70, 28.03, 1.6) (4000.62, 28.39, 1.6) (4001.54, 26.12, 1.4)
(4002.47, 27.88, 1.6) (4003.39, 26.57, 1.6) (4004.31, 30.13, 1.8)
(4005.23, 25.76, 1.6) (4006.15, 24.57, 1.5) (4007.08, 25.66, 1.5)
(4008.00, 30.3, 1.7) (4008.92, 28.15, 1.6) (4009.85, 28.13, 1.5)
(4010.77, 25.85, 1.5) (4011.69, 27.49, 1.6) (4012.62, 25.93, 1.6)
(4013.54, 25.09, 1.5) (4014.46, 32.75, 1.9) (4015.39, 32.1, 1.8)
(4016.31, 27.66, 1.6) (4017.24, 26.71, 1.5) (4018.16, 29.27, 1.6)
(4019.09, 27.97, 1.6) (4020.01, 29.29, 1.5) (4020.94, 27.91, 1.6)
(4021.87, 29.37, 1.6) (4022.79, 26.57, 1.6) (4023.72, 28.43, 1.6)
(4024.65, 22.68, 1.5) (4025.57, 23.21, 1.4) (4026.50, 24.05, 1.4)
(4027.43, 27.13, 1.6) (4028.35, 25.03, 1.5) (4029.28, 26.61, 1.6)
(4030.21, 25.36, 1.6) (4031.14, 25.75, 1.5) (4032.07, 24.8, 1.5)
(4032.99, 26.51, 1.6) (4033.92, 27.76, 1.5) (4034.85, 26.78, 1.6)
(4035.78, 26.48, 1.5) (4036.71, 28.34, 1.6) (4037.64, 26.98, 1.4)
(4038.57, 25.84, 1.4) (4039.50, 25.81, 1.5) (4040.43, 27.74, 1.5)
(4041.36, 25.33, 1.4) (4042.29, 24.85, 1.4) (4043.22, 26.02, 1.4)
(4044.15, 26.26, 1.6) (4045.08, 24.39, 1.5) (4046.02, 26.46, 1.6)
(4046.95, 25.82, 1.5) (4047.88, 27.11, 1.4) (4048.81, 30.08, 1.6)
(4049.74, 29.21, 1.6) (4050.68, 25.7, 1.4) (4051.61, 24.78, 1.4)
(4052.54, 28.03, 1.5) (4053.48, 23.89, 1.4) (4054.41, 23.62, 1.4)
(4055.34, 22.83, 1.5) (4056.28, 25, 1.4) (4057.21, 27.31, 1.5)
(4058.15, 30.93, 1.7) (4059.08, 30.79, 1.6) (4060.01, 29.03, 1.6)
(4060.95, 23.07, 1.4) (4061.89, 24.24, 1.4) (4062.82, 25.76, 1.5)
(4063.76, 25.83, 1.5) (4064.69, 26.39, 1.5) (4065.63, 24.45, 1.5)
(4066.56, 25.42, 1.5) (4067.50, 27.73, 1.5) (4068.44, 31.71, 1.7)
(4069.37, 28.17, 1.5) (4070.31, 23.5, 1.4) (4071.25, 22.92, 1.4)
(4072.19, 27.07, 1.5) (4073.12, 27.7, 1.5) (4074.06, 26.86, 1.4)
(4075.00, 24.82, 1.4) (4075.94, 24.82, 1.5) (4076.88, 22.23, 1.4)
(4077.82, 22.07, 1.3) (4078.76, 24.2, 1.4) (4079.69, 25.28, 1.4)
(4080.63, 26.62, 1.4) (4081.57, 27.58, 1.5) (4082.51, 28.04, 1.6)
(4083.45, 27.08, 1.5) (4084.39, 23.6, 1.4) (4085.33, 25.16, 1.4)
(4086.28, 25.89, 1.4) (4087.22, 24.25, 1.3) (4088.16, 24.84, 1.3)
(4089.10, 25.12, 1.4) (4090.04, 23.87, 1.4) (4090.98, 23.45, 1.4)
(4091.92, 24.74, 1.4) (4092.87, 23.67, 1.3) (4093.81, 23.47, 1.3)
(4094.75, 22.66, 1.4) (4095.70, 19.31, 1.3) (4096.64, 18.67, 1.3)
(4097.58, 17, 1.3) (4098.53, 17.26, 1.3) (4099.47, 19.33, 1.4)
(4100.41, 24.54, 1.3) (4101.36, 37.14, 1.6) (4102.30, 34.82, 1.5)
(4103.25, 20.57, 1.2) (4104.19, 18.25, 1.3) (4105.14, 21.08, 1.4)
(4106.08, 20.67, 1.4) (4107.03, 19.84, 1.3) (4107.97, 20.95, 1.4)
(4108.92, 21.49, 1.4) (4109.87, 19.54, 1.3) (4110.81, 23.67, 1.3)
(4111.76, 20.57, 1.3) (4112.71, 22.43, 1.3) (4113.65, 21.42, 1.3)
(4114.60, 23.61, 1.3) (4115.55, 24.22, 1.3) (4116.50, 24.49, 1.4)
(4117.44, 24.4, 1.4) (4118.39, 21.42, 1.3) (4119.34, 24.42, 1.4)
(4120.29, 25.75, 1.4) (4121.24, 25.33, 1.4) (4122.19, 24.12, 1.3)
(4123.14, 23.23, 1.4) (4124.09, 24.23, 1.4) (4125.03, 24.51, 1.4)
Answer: 1.2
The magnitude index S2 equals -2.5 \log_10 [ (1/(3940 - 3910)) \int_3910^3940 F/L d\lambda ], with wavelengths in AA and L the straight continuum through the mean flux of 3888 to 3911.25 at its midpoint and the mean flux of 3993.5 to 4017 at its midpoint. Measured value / 0.05 mag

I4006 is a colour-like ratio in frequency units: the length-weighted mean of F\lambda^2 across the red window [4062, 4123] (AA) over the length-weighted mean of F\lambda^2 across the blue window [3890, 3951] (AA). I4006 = 1.1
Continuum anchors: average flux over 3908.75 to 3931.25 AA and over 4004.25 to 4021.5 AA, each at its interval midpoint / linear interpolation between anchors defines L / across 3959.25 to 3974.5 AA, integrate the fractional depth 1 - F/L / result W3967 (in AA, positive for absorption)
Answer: 4.19 AA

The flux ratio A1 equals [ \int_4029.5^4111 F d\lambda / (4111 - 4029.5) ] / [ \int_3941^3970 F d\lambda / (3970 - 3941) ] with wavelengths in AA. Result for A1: 1.12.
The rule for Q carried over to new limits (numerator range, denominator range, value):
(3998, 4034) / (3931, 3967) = 1.28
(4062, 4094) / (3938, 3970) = 1.21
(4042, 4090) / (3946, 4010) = 1.13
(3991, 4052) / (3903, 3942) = 1.23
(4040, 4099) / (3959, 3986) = 1.26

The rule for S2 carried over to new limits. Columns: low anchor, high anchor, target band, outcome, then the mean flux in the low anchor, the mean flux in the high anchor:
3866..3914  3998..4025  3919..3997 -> 0.13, 23.5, 27.5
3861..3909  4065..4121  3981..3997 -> -0.12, 23.6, 24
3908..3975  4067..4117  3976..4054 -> -0.14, 22.6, 24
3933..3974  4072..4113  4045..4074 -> -0.14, 21.6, 23.7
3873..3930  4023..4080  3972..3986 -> 0.12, 23.4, 26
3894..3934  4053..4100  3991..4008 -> -0.12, 23.5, 24.8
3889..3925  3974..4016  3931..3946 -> 0.20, 23.9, 26.2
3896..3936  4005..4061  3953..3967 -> 0.15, 23.3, 26.8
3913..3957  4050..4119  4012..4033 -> -0.13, 23.2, 24.4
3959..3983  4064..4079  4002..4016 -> -0.23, 20.5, 25.7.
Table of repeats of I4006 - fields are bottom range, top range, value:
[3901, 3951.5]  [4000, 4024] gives 1.25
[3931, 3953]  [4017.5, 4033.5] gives 1.25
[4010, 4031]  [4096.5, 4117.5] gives 0.86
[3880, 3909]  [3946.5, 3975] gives 1.02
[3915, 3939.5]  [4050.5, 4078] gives 1.26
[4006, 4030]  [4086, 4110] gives 0.87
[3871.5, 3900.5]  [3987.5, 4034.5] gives 1.31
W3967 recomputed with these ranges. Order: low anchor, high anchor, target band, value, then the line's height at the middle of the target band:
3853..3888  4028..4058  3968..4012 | 1.10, 25.7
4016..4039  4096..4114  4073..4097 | -1.23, 23.2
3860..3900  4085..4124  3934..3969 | 2.27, 23.4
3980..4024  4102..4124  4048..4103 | -2.52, 24.3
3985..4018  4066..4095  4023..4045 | 0.45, 26.5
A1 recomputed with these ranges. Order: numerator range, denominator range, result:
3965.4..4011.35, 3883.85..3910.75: 1.10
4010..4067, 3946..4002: 1.13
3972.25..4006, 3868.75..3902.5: 1.11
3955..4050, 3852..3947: 1.07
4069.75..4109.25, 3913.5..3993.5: 1.05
